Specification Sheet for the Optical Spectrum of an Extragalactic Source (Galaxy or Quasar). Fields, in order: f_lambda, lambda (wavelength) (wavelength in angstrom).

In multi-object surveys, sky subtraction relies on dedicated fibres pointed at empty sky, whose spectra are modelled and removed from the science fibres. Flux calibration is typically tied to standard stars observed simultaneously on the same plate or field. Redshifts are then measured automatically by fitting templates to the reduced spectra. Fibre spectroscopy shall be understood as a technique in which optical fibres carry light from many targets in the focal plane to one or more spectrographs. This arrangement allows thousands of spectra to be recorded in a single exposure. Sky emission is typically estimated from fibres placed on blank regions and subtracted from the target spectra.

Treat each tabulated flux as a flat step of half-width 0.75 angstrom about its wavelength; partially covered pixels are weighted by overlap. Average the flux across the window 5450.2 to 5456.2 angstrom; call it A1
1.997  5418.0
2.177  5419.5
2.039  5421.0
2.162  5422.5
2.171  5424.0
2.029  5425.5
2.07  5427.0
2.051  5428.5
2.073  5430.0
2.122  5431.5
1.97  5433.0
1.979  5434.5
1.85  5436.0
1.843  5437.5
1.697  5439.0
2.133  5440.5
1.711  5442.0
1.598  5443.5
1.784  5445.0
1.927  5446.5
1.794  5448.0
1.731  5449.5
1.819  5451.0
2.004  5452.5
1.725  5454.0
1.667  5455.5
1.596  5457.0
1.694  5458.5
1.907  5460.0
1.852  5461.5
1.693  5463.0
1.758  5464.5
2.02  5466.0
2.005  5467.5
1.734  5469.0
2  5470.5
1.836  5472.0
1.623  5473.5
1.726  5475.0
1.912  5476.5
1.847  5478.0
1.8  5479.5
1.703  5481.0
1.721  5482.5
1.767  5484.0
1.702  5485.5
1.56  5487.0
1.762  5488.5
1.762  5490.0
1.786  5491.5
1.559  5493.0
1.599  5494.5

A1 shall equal 1.8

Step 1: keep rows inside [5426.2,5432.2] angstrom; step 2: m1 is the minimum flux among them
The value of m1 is 2.051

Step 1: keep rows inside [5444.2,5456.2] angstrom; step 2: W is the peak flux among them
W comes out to 2.004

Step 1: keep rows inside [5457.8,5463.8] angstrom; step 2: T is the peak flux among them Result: 1.907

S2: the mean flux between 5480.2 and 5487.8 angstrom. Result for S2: 1.69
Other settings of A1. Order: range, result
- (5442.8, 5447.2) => 1.77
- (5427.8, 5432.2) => 2.08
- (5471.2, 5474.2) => 1.74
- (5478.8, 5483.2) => 1.74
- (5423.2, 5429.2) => 2.08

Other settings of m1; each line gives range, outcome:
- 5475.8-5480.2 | 1.8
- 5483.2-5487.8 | 1.56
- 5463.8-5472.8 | 1.734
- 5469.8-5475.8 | 1.623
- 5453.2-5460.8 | 1.596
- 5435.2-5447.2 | 1.598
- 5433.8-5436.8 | 1.85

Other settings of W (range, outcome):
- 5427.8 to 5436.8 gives 2.122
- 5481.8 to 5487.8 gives 1.767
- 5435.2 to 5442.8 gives 2.133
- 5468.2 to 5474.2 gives 2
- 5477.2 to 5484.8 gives 1.847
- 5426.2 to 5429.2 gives 2.07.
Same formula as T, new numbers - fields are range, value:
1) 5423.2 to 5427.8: 2.171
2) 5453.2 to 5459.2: 1.725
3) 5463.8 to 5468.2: 2.02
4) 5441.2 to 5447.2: 1.927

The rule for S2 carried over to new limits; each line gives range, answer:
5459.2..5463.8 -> 1.82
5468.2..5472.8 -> 1.86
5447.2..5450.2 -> 1.77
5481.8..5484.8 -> 1.74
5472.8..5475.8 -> 1.68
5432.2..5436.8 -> 1.93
